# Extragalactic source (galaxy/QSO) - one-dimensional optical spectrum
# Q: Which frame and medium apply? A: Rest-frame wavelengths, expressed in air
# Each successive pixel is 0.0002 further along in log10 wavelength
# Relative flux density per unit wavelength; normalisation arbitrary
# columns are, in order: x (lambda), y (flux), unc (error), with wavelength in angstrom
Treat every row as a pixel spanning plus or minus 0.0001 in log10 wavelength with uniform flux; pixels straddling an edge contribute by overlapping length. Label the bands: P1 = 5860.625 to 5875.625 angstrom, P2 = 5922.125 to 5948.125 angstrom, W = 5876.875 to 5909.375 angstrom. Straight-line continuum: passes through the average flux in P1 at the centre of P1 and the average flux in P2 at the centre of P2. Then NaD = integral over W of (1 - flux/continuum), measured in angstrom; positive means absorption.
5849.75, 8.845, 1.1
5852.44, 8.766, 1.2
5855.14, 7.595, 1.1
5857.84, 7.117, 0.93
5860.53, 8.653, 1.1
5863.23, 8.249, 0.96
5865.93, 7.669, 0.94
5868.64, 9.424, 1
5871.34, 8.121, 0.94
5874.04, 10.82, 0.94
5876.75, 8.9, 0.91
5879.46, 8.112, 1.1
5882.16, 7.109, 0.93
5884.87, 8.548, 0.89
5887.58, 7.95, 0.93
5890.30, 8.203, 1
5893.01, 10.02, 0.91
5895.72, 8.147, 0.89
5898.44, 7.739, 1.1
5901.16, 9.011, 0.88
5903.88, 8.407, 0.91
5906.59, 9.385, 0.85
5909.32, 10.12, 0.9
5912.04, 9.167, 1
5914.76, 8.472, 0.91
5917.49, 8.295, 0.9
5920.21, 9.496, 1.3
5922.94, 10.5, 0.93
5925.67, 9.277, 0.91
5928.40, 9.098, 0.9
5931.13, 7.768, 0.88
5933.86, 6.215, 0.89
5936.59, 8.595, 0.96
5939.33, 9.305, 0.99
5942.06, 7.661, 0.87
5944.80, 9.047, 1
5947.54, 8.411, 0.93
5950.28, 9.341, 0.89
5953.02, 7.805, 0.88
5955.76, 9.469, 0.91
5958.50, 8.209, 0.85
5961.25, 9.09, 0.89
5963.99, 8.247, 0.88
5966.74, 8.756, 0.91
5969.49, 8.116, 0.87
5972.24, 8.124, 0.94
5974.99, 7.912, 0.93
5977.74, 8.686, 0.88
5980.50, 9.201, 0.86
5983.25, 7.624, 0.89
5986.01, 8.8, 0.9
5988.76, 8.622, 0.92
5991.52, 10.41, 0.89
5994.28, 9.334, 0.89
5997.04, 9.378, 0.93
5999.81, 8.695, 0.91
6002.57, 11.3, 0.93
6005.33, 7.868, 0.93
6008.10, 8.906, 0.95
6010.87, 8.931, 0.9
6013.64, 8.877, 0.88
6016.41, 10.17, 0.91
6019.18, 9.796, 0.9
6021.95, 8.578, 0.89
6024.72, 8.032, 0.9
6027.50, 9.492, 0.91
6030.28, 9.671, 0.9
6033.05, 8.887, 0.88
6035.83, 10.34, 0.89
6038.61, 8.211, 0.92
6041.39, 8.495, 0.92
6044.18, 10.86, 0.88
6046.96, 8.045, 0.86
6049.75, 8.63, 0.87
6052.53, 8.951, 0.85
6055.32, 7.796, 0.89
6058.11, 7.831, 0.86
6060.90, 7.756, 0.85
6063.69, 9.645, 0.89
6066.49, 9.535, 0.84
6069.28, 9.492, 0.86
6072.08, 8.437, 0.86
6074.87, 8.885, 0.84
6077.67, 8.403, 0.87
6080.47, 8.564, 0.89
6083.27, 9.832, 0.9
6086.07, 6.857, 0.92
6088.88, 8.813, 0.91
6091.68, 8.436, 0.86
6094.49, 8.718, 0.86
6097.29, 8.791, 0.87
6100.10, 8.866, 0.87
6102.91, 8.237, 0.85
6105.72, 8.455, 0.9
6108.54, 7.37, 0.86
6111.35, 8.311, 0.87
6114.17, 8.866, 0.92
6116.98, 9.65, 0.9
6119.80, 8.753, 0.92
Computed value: 0.8 angstrom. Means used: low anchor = 8.84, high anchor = 8.55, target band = 8.51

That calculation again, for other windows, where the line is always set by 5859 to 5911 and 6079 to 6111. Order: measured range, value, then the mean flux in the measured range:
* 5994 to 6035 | -3.3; 9.21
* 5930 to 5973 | 1.0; 8.39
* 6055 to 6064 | 0.4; 8.15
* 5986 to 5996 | -0.9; 9.37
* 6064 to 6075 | -0.9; 9.17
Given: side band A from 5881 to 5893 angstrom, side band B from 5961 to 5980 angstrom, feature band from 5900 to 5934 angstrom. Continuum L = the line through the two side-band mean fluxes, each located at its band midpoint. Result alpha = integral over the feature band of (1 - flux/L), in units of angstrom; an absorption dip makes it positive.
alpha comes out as -2.8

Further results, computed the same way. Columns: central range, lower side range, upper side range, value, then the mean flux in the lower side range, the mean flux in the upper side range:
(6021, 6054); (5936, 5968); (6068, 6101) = -1.3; 8.66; 8.67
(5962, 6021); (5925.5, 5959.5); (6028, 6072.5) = -1.8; 8.45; 8.93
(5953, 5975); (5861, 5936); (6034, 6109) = 0.5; 8.67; 8.69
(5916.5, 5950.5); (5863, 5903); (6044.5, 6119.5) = -0.5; 8.54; 8.62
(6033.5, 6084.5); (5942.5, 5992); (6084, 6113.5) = -2.7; 8.61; 8.33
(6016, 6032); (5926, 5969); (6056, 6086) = -1.1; 8.48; 8.73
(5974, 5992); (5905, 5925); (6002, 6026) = 1.0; 9.33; 9.1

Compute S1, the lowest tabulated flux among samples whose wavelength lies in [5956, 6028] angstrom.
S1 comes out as 7.624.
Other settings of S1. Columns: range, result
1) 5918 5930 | 9.098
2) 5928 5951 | 6.215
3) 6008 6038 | 8.032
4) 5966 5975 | 7.912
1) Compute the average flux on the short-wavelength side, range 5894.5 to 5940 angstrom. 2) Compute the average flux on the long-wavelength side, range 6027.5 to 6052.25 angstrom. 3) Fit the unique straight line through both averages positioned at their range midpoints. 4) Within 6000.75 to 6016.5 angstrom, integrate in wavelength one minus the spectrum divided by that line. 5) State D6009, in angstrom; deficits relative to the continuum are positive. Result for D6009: -0.4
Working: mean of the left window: 8.76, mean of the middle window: 9.26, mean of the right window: 9.15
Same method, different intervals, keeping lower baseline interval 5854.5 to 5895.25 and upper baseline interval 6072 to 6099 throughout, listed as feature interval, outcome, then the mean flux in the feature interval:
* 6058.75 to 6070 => -0.56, 9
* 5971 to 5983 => 0.15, 8.41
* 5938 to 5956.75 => -0.47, 8.71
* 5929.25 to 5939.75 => 0.71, 7.91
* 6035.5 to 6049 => -0.81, 9.07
